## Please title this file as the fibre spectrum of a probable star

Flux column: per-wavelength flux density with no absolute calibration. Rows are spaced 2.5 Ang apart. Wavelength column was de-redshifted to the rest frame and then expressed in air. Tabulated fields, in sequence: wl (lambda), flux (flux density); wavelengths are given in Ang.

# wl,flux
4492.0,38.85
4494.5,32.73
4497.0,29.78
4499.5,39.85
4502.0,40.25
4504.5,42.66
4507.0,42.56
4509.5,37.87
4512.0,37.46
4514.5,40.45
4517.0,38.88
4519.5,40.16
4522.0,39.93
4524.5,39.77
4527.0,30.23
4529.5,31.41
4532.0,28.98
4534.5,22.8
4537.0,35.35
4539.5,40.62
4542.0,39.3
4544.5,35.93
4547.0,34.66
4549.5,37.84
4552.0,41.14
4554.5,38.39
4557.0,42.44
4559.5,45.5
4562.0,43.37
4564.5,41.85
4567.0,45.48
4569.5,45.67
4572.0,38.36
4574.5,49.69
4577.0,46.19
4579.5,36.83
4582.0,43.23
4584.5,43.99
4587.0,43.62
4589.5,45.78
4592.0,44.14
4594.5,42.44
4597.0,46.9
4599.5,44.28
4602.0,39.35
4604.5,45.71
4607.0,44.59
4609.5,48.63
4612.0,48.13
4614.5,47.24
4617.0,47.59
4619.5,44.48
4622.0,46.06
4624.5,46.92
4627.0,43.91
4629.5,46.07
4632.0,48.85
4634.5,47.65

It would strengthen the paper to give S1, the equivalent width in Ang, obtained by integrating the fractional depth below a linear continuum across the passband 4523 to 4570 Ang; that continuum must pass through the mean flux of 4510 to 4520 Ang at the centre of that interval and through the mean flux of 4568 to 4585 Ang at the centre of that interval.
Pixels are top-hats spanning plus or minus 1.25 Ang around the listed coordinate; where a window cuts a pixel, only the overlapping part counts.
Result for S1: 4.05 Ang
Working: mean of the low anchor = 39.1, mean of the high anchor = 43.4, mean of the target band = 37.8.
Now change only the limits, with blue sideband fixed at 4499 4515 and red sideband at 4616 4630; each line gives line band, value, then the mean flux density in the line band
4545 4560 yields 1.01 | 39.5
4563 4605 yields 0.19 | 43.7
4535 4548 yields 1.69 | 36.4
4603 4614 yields -0.37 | 46.6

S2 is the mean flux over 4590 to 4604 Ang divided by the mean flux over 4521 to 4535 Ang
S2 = 1.34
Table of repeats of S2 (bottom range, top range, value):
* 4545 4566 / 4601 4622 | 1.13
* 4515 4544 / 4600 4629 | 1.29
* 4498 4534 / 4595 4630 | 1.22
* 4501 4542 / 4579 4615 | 1.20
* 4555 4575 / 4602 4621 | 1.06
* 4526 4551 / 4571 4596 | 1.29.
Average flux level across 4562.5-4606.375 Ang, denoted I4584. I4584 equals 43.7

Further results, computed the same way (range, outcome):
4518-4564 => 37.2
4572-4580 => 44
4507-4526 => 39.3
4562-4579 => 44.1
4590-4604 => 43.7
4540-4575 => 41.2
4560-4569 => 43.9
